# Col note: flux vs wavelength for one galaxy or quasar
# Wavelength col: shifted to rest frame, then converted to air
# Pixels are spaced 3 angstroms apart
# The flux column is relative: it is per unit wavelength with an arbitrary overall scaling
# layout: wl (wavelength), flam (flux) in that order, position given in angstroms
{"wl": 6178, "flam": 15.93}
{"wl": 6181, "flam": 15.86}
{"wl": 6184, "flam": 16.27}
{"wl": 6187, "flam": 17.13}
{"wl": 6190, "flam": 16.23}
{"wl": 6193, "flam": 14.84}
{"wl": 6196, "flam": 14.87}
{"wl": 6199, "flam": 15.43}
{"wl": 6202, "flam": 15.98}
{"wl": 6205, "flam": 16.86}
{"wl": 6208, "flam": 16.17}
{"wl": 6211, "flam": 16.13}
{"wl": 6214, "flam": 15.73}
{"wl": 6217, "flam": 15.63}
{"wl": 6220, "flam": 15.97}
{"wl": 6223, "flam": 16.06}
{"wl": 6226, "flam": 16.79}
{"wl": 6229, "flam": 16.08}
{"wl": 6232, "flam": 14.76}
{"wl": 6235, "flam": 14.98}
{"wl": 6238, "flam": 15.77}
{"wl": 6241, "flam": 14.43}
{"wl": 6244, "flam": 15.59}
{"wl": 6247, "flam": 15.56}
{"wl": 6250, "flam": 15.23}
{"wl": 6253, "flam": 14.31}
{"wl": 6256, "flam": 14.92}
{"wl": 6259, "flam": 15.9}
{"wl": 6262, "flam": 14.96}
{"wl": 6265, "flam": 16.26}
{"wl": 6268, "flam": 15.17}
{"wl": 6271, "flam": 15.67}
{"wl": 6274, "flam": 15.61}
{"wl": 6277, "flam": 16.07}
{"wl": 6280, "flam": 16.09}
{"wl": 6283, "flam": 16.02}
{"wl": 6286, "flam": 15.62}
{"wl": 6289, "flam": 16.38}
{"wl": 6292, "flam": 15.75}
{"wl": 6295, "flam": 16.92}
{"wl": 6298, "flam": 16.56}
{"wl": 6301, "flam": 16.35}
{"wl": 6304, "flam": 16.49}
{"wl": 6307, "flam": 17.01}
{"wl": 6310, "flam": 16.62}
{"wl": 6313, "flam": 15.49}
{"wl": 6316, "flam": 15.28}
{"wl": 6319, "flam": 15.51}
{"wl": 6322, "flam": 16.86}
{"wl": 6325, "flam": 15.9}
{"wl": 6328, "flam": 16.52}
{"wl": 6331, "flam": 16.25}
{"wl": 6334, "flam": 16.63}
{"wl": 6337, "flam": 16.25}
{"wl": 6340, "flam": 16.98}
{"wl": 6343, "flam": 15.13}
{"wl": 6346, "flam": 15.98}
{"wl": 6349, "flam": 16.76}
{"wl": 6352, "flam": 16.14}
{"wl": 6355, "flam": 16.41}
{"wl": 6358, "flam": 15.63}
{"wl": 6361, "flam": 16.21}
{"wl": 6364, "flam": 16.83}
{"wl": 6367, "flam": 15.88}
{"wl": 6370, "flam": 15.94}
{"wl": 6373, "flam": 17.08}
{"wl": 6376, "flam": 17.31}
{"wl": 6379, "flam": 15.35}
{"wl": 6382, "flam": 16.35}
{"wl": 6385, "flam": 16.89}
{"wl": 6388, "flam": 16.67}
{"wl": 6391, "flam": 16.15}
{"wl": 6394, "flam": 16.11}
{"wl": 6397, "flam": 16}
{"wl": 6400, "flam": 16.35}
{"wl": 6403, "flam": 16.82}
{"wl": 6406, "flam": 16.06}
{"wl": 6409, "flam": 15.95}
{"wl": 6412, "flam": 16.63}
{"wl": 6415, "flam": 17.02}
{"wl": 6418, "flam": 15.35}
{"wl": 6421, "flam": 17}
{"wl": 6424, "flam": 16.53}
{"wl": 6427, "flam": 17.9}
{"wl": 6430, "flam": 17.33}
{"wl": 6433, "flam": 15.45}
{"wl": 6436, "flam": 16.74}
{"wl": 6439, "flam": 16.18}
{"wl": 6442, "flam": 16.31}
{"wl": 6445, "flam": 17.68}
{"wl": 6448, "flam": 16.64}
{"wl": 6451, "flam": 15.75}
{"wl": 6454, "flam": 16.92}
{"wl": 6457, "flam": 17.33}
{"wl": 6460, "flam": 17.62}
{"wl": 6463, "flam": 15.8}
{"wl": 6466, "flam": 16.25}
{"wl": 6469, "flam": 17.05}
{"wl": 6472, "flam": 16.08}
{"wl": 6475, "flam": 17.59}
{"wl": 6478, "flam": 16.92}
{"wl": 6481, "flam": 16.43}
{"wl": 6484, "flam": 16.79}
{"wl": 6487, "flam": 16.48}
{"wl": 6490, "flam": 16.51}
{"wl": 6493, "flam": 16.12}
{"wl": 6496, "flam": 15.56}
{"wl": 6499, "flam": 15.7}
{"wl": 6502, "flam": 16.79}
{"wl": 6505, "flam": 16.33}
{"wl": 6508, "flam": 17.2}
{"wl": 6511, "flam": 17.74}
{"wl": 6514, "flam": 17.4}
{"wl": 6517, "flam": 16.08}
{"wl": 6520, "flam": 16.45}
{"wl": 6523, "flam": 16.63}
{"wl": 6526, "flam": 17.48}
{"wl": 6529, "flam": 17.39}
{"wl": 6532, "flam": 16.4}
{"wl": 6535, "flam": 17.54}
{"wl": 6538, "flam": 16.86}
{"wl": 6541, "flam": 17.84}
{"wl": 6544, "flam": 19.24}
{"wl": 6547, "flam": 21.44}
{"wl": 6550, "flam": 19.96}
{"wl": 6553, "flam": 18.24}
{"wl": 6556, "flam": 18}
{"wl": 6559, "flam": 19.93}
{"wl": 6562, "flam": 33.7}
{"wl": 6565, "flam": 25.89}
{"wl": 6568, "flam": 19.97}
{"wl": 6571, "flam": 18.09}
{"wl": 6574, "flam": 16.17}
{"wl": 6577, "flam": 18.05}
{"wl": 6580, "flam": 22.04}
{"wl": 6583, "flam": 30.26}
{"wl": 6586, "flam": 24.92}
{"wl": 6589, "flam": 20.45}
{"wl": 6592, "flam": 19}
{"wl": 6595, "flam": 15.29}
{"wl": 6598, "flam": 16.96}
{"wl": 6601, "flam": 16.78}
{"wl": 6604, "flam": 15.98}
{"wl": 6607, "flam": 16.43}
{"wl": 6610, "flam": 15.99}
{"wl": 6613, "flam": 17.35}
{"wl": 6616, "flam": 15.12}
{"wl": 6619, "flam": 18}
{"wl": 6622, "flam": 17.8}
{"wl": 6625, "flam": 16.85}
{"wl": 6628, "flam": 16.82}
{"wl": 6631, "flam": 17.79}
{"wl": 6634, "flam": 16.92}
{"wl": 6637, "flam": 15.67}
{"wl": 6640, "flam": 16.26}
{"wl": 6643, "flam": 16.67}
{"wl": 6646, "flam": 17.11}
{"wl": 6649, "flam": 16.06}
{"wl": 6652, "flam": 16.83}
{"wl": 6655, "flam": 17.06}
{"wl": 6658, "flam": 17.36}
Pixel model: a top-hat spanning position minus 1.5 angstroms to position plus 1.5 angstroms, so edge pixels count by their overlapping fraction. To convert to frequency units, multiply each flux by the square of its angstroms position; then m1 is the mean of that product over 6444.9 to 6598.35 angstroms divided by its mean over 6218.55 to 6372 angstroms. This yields 1.23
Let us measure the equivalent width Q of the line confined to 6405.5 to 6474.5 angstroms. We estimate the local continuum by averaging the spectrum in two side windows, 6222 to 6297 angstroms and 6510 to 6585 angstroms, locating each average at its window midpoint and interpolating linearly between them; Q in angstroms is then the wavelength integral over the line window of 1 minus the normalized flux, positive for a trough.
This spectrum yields 5.7 angstroms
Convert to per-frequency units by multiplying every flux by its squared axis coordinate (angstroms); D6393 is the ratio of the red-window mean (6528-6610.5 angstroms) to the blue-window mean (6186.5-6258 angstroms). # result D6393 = 1.4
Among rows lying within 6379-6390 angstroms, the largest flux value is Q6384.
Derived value 16.89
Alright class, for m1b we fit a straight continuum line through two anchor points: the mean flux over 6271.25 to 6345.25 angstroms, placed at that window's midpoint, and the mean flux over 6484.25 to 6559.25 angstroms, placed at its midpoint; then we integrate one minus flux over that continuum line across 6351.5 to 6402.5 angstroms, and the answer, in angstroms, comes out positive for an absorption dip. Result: 0.7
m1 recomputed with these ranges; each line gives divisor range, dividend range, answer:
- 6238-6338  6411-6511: 1.10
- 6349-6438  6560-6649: 1.22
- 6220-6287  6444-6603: 1.28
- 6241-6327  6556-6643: 1.32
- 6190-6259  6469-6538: 1.17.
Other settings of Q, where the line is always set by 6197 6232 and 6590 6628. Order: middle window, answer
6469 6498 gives 0.11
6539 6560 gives -3.07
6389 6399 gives 0.16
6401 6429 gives -0.28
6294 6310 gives -0.46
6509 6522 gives -0.21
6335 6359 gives 0.15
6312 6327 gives 0.36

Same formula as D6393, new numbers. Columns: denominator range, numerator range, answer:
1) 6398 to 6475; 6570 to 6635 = 1.16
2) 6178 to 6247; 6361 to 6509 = 1.12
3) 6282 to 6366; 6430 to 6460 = 1.07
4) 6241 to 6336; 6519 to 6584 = 1.35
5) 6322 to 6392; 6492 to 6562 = 1.15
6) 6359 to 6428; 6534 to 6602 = 1.31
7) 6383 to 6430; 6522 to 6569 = 1.25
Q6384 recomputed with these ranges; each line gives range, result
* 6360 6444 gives 17.9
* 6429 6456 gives 17.68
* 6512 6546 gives 19.24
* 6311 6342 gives 16.98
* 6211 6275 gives 16.79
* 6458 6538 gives 17.74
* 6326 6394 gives 17.31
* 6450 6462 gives 17.62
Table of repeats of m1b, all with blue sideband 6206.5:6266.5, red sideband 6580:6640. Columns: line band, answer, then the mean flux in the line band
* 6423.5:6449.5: 0.3 angstroms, 16.8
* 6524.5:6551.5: -0.9 angstroms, 18.2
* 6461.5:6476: 0.6 angstroms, 16.5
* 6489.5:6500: 0.9 angstroms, 15.9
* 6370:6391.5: 0.1 angstroms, 16.5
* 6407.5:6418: 0.3 angstroms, 16.4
